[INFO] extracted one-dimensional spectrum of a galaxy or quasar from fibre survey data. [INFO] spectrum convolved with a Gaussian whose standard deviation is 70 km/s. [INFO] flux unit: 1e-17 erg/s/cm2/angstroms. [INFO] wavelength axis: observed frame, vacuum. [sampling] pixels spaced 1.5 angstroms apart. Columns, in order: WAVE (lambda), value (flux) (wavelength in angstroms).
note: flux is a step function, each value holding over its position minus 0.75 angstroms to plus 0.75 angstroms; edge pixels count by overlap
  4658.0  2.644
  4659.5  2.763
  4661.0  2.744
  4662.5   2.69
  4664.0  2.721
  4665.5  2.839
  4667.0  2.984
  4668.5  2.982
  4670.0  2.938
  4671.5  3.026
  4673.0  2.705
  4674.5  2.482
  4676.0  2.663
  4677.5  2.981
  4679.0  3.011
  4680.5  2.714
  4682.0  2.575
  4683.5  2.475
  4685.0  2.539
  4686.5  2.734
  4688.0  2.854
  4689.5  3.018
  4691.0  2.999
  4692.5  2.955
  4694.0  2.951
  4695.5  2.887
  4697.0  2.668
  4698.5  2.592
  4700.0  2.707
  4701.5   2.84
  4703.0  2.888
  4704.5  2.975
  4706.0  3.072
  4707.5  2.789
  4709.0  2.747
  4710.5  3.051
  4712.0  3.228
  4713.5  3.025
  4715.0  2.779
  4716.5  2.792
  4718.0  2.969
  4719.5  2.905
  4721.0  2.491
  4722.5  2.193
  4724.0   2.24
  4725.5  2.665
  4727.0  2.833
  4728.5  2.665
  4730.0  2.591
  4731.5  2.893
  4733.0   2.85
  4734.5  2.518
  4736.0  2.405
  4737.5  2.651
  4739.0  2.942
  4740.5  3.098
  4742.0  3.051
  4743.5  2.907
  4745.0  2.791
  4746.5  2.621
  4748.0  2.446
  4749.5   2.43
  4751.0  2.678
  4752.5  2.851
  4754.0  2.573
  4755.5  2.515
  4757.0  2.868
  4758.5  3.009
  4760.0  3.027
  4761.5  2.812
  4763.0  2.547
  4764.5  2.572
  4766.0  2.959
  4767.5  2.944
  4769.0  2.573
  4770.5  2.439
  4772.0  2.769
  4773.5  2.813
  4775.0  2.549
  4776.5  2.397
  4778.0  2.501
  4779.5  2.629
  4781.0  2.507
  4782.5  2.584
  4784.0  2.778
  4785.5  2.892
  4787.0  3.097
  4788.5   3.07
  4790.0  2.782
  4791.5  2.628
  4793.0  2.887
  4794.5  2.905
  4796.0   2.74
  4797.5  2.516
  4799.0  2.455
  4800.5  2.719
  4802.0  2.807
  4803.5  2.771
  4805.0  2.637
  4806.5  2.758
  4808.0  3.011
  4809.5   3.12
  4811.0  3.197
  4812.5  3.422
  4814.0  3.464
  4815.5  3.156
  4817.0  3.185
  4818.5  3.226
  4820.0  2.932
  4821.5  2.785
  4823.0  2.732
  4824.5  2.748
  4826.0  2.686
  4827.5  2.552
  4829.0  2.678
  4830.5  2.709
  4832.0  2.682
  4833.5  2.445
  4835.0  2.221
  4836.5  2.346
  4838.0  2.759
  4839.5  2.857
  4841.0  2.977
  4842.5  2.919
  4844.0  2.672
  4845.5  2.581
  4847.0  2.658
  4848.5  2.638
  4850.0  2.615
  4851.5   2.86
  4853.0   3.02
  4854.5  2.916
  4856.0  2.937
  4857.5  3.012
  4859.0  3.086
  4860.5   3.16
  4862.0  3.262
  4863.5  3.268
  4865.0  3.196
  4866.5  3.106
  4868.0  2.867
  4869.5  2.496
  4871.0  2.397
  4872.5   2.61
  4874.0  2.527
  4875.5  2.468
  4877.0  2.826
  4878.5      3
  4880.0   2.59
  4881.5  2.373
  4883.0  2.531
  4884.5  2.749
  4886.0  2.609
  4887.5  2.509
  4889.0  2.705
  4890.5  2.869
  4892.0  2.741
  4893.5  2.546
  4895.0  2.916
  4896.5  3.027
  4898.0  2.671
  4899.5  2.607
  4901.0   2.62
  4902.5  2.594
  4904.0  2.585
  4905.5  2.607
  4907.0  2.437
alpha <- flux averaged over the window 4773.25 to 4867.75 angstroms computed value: 2.83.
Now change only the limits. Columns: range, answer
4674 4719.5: 2.84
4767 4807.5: 2.71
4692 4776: 2.76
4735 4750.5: 2.73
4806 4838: 2.86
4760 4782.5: 2.65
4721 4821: 2.77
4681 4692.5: 2.76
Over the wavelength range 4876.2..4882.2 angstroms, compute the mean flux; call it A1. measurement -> 2.7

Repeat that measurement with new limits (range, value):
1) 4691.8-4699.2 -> 2.81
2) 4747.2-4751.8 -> 2.52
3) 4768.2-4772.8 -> 2.6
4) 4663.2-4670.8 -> 2.89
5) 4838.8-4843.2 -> 2.92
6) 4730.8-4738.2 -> 2.66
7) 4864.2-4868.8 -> 3.05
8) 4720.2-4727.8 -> 2.49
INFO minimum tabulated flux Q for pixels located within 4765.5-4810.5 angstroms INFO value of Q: 2.397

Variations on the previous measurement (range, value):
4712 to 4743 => 2.193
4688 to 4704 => 2.592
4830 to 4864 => 2.221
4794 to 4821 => 2.455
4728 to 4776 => 2.405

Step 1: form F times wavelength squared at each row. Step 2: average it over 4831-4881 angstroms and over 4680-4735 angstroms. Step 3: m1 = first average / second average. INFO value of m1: 1.07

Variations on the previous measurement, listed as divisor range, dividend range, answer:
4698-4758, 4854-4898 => 1.08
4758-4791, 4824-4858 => 1.02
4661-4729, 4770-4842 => 1.04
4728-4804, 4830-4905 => 1.05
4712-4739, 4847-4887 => 1.10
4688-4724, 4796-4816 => 1.07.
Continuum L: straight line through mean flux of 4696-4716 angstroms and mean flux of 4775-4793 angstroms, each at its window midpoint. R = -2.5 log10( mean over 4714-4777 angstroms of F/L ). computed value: 0.03 mag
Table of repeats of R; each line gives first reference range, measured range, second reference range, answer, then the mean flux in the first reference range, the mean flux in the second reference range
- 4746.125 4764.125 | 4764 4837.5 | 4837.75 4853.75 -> -0.015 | 2.7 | 2.78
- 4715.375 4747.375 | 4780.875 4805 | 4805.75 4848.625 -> 0.012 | 2.72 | 2.83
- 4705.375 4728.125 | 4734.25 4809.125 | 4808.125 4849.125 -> 0.029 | 2.78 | 2.83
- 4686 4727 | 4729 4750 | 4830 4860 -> 0.027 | 2.82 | 2.75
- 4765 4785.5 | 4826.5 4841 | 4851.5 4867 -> 0.137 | 2.66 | 3.08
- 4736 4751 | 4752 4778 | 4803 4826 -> 0.044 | 2.75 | 3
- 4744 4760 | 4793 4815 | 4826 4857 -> -0.076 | 2.7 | 2.7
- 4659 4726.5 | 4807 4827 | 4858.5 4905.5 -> -0.102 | 2.8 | 2.75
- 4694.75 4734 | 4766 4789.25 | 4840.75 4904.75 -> 0.026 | 2.78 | 2.77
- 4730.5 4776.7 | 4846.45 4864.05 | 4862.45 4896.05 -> -0.085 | 2.73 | 2.73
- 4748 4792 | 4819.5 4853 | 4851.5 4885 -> 0.042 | 2.71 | 2.84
